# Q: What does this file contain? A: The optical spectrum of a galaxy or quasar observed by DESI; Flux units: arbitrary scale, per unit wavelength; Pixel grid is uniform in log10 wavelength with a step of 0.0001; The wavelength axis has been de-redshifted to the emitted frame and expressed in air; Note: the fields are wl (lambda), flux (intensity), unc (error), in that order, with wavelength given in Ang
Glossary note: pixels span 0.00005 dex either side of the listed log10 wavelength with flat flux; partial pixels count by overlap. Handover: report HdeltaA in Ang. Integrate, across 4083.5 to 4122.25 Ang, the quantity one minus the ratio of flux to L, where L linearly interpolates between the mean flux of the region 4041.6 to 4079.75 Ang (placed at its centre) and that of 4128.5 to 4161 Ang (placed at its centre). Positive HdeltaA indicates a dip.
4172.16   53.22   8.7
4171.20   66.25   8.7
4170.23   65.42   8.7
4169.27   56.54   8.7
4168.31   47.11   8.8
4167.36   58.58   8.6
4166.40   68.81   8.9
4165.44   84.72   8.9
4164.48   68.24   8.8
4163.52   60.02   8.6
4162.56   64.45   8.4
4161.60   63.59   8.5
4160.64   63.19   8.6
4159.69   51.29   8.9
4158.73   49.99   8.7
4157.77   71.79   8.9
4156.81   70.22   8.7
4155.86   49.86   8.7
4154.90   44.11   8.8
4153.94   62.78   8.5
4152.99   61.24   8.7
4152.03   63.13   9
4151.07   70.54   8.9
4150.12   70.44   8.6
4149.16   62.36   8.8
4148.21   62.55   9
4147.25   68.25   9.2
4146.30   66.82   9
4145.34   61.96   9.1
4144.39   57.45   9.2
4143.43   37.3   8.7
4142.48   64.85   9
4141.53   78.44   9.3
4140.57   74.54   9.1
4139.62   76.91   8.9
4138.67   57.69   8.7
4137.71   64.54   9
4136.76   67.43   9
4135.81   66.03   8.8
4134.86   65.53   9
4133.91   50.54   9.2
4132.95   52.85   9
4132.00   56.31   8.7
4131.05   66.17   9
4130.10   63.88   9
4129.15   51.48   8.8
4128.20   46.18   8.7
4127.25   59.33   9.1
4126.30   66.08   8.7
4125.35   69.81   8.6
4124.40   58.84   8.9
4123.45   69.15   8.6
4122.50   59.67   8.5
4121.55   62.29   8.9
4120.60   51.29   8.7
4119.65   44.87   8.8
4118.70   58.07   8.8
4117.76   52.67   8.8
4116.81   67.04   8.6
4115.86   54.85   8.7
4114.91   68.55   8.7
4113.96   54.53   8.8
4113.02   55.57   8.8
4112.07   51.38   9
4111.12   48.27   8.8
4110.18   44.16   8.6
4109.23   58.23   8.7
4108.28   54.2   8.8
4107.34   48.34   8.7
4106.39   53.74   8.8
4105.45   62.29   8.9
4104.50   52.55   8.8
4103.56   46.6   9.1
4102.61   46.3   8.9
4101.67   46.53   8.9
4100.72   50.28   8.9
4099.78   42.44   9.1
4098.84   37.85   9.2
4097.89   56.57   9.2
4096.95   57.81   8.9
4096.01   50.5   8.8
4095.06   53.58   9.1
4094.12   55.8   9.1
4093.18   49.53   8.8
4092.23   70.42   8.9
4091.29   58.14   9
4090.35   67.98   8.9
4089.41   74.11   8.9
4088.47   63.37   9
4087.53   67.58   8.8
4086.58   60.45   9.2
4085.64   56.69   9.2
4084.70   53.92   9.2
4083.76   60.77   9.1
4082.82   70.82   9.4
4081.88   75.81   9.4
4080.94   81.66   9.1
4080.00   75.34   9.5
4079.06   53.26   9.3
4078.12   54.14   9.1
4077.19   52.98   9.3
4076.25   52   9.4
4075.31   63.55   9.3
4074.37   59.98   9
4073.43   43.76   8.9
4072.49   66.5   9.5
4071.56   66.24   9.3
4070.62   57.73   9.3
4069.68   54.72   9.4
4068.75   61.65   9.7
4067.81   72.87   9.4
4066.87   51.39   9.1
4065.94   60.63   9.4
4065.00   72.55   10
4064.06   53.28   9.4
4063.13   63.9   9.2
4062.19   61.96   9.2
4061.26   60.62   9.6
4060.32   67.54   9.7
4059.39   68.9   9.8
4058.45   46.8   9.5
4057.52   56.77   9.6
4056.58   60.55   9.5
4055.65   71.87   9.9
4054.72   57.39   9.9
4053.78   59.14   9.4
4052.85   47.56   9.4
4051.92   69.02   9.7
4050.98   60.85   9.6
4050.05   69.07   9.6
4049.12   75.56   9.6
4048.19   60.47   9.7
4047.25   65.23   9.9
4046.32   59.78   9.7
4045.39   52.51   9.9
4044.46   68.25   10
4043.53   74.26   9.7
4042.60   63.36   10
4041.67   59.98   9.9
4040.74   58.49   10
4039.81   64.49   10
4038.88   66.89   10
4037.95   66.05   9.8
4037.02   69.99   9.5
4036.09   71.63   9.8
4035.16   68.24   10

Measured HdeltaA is 3.8 Ang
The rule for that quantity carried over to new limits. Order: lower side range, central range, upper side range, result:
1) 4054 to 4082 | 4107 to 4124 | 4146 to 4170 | 1.7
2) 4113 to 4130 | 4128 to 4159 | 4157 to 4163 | -0.9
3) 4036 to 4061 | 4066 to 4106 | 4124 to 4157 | 2.7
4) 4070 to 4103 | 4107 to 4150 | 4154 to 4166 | 0.6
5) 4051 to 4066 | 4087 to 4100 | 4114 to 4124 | 0.4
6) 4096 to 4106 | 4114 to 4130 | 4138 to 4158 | -0.8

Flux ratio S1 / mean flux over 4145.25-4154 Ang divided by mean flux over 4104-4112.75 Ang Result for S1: 1.24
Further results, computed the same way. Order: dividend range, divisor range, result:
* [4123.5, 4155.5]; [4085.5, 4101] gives 1.08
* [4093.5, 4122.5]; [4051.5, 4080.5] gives 0.88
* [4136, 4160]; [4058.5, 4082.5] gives 1.01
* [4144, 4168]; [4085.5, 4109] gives 1.14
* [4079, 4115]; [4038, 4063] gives 0.91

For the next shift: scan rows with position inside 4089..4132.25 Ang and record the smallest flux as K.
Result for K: 37.85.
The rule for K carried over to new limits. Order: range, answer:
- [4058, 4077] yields 43.76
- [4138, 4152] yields 37.3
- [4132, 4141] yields 50.54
